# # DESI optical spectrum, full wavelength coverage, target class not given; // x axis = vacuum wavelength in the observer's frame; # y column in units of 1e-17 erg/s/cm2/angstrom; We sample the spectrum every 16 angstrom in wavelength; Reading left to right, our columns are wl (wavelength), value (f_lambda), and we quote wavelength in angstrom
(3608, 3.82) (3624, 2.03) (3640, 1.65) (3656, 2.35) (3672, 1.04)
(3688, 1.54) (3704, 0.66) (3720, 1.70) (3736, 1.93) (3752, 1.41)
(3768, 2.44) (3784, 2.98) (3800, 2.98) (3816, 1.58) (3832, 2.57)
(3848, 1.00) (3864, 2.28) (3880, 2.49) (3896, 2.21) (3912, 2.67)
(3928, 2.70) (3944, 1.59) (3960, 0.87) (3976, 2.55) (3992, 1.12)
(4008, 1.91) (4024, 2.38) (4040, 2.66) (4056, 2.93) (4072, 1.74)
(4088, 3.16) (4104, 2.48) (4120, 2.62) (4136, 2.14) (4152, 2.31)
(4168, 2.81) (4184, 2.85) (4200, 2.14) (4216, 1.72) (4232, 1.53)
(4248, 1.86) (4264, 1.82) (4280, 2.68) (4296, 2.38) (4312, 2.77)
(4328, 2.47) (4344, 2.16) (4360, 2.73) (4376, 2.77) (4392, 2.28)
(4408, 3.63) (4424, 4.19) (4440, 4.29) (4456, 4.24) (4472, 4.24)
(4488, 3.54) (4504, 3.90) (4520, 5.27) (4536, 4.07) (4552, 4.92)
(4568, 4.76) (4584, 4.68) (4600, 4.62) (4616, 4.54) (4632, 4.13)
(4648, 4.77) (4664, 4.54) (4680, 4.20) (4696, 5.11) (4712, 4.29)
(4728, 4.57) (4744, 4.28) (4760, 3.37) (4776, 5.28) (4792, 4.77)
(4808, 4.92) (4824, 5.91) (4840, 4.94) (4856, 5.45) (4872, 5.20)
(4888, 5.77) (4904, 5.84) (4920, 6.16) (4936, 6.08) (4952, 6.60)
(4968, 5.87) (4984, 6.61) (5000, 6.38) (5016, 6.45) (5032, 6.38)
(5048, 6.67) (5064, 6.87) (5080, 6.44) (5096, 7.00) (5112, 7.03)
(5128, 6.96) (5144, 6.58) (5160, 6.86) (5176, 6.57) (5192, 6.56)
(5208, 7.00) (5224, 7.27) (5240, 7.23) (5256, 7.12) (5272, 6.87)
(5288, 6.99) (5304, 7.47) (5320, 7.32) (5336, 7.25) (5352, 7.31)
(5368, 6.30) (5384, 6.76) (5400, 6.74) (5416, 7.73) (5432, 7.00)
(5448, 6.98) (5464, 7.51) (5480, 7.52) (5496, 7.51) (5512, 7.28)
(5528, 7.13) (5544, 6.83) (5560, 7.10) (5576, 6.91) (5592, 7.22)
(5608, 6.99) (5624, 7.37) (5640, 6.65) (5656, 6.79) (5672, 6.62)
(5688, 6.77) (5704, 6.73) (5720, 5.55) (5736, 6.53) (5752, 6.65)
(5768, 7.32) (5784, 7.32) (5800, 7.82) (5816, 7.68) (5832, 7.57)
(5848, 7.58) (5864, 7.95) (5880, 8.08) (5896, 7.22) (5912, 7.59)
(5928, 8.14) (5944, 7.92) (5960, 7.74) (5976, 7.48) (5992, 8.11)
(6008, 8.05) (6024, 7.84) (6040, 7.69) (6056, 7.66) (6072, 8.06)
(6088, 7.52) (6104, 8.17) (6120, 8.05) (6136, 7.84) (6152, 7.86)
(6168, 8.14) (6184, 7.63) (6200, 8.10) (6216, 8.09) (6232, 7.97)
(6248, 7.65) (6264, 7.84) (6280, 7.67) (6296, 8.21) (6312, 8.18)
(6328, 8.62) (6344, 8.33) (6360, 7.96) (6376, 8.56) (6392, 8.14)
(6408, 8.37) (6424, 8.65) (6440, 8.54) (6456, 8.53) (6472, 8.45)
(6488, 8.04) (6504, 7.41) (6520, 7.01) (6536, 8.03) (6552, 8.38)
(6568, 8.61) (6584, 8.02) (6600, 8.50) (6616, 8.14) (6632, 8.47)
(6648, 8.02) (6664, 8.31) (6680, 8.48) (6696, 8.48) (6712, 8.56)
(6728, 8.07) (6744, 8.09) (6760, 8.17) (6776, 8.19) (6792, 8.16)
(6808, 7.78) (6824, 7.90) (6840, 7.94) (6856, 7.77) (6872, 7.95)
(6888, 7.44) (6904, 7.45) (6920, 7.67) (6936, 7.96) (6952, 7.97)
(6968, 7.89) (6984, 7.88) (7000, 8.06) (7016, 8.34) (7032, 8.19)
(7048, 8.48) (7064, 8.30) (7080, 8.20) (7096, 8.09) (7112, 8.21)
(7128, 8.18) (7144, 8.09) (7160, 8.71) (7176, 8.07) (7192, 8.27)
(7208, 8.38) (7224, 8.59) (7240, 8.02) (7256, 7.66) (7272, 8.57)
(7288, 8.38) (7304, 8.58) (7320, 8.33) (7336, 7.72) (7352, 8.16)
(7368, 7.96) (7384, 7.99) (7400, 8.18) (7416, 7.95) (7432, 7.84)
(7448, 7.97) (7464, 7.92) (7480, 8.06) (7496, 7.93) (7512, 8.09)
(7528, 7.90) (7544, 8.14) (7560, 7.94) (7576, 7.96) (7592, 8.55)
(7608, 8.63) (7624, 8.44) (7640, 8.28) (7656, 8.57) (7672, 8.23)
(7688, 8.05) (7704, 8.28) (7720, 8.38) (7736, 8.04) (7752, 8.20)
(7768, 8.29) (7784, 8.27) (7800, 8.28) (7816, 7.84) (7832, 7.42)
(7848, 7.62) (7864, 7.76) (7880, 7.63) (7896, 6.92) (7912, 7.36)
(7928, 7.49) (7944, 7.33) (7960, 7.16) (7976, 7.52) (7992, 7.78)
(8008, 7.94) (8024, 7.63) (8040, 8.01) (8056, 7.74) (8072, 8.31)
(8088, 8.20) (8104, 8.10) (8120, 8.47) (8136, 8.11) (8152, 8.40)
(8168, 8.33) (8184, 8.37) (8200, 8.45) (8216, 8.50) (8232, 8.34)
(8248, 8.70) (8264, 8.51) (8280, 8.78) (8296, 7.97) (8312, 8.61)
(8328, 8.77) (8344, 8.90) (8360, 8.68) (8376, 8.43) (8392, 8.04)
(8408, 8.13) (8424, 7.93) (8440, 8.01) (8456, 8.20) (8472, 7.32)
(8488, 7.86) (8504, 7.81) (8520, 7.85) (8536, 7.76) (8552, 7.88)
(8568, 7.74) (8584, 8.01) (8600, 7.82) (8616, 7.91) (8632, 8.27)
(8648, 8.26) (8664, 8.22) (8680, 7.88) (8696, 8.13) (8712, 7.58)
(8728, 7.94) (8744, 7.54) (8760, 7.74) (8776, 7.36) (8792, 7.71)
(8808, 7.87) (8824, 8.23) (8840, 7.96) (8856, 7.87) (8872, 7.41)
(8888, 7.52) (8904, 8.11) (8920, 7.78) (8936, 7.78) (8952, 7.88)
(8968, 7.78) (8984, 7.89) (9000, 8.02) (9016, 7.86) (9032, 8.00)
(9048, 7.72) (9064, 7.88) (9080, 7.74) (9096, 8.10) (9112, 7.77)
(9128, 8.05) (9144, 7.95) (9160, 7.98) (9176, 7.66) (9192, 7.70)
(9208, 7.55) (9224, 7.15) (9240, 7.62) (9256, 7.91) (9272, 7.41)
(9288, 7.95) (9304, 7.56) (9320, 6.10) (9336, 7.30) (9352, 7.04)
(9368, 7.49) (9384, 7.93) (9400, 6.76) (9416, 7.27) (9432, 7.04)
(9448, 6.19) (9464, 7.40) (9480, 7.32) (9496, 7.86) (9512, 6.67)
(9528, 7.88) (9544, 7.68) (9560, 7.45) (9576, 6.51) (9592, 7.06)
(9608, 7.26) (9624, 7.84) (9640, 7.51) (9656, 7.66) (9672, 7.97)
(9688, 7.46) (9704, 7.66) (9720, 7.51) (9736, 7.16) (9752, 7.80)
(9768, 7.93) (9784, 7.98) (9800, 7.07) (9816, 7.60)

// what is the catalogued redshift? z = 0.11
